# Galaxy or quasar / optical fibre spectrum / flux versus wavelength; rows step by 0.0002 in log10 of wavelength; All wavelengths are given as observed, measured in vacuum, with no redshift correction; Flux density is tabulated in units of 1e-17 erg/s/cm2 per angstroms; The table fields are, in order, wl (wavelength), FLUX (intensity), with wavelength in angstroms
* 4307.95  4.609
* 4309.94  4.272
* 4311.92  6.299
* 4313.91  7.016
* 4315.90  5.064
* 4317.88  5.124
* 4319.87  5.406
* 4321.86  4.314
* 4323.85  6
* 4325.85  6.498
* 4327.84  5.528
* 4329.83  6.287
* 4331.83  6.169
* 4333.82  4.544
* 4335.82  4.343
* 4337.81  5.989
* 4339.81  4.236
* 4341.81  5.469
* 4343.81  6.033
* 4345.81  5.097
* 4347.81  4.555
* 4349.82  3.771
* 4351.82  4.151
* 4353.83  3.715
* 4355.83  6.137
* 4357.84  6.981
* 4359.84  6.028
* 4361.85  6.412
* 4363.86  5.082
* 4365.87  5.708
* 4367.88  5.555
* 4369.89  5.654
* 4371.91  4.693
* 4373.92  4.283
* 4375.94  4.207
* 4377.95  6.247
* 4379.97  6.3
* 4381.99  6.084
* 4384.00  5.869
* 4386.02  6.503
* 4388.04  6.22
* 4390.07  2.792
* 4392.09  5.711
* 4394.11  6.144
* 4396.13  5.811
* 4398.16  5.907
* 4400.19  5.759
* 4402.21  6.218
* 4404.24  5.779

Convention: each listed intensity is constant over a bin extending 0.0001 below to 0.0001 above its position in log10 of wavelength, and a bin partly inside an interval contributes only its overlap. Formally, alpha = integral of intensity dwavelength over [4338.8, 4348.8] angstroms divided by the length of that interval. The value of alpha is 5.08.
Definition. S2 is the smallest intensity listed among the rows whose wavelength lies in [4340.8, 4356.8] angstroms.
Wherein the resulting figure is 3.715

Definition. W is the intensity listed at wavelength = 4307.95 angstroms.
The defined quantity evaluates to 4.609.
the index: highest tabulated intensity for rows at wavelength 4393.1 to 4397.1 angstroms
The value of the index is 6.144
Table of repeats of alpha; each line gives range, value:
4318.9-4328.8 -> 5.55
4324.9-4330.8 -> 6.11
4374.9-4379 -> 5.23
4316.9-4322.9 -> 4.96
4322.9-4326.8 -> 6.24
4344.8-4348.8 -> 4.83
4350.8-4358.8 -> 5.23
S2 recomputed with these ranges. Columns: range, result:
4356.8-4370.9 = 5.082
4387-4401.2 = 2.792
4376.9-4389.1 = 5.869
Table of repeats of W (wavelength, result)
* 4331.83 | 6.169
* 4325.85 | 6.498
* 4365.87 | 5.708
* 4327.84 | 5.528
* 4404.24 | 5.779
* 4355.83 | 6.137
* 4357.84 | 6.981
